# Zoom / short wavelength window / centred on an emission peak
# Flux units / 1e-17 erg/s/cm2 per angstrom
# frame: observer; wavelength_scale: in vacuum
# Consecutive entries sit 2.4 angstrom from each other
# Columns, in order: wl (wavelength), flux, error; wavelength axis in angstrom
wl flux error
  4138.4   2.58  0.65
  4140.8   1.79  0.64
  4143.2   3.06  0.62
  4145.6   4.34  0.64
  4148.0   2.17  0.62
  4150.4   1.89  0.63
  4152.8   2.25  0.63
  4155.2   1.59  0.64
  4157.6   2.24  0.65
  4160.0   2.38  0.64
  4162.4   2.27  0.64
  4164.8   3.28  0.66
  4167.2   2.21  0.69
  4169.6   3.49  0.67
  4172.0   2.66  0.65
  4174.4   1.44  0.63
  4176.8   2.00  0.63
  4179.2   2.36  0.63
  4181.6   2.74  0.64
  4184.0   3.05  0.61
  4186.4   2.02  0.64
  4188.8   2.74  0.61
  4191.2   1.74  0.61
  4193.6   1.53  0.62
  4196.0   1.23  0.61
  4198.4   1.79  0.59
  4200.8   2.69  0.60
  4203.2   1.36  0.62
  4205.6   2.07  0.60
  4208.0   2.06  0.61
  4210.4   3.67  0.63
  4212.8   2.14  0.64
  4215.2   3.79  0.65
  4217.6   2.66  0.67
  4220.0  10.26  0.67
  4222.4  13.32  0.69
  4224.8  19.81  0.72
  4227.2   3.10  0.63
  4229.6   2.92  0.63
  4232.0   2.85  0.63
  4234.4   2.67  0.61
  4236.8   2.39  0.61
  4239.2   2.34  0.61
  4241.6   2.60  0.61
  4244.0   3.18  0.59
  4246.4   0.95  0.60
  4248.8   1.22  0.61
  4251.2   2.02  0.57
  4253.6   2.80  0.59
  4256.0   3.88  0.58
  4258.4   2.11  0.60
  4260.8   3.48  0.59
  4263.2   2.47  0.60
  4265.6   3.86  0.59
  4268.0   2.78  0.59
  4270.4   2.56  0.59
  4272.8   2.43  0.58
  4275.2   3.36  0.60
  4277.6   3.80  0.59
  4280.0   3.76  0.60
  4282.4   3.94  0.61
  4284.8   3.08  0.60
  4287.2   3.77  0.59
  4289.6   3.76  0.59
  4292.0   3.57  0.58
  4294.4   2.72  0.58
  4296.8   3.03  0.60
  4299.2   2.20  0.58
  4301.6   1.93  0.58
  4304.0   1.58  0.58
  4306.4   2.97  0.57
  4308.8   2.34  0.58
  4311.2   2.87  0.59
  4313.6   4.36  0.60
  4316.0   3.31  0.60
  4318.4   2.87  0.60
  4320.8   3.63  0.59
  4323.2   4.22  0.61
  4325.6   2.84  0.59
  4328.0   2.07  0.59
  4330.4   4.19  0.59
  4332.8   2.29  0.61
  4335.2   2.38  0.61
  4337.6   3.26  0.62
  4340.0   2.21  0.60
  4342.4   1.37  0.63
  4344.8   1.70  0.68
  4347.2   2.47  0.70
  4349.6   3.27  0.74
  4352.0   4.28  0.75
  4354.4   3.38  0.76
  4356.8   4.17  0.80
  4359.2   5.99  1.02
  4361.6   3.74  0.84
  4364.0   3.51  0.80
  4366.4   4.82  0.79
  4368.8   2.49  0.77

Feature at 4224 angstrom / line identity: [O II] 3727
